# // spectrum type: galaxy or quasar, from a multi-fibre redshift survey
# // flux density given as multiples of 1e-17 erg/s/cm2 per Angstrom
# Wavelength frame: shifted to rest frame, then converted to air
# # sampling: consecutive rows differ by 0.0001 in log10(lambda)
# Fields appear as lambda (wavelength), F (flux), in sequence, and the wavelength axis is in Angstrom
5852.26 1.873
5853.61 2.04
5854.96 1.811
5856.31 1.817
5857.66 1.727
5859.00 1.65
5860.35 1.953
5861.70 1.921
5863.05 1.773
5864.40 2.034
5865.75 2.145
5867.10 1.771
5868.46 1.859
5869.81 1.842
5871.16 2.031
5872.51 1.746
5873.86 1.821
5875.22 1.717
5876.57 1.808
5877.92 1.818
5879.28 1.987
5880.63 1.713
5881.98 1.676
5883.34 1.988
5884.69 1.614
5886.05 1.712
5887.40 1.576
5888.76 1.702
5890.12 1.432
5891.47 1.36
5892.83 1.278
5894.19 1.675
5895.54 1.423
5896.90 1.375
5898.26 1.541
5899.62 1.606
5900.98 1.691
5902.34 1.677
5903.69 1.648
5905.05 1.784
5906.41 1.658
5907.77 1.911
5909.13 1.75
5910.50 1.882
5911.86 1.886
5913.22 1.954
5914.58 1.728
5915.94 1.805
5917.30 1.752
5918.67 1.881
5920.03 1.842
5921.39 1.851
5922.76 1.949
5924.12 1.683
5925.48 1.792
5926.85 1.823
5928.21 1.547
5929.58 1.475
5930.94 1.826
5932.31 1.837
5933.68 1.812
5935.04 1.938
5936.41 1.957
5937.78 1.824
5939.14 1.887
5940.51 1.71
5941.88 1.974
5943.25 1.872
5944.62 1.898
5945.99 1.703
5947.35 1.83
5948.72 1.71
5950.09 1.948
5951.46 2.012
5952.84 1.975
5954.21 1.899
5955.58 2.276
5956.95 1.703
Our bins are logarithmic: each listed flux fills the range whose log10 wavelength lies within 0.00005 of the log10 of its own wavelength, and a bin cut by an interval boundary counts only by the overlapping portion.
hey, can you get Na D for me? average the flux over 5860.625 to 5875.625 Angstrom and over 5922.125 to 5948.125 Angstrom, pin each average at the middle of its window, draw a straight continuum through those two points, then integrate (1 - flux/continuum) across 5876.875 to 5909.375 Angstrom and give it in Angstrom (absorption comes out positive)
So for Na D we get 3.6 Angstrom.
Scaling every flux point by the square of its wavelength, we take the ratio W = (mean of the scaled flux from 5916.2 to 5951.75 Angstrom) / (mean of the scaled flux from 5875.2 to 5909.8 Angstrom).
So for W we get 1.11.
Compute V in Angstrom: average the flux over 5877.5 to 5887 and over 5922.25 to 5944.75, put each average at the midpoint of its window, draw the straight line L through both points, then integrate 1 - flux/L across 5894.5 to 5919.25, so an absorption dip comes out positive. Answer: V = 1.0 Angstrom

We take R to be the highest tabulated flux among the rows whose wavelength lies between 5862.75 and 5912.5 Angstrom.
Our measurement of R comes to 2.145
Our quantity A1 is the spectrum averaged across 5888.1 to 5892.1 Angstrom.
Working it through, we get 1.5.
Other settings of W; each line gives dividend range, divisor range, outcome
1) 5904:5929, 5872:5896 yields 1.09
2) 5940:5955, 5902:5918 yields 1.06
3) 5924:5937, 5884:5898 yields 1.18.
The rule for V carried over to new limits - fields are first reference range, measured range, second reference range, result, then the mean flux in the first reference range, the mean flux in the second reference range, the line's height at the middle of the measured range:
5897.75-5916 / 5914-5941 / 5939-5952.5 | 0.14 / 1.75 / 1.85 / 1.81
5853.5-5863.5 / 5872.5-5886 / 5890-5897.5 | -1.68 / 1.83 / 1.42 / 1.59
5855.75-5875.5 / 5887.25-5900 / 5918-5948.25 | 2.41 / 1.86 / 1.81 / 1.84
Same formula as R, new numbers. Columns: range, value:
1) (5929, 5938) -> 1.957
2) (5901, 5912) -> 1.911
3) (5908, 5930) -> 1.954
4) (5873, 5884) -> 1.988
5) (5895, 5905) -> 1.691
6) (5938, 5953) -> 2.012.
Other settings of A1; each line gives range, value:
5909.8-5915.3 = 1.86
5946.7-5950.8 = 1.83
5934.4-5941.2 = 1.86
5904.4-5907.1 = 1.72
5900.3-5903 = 1.68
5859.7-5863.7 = 1.88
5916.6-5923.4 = 1.85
